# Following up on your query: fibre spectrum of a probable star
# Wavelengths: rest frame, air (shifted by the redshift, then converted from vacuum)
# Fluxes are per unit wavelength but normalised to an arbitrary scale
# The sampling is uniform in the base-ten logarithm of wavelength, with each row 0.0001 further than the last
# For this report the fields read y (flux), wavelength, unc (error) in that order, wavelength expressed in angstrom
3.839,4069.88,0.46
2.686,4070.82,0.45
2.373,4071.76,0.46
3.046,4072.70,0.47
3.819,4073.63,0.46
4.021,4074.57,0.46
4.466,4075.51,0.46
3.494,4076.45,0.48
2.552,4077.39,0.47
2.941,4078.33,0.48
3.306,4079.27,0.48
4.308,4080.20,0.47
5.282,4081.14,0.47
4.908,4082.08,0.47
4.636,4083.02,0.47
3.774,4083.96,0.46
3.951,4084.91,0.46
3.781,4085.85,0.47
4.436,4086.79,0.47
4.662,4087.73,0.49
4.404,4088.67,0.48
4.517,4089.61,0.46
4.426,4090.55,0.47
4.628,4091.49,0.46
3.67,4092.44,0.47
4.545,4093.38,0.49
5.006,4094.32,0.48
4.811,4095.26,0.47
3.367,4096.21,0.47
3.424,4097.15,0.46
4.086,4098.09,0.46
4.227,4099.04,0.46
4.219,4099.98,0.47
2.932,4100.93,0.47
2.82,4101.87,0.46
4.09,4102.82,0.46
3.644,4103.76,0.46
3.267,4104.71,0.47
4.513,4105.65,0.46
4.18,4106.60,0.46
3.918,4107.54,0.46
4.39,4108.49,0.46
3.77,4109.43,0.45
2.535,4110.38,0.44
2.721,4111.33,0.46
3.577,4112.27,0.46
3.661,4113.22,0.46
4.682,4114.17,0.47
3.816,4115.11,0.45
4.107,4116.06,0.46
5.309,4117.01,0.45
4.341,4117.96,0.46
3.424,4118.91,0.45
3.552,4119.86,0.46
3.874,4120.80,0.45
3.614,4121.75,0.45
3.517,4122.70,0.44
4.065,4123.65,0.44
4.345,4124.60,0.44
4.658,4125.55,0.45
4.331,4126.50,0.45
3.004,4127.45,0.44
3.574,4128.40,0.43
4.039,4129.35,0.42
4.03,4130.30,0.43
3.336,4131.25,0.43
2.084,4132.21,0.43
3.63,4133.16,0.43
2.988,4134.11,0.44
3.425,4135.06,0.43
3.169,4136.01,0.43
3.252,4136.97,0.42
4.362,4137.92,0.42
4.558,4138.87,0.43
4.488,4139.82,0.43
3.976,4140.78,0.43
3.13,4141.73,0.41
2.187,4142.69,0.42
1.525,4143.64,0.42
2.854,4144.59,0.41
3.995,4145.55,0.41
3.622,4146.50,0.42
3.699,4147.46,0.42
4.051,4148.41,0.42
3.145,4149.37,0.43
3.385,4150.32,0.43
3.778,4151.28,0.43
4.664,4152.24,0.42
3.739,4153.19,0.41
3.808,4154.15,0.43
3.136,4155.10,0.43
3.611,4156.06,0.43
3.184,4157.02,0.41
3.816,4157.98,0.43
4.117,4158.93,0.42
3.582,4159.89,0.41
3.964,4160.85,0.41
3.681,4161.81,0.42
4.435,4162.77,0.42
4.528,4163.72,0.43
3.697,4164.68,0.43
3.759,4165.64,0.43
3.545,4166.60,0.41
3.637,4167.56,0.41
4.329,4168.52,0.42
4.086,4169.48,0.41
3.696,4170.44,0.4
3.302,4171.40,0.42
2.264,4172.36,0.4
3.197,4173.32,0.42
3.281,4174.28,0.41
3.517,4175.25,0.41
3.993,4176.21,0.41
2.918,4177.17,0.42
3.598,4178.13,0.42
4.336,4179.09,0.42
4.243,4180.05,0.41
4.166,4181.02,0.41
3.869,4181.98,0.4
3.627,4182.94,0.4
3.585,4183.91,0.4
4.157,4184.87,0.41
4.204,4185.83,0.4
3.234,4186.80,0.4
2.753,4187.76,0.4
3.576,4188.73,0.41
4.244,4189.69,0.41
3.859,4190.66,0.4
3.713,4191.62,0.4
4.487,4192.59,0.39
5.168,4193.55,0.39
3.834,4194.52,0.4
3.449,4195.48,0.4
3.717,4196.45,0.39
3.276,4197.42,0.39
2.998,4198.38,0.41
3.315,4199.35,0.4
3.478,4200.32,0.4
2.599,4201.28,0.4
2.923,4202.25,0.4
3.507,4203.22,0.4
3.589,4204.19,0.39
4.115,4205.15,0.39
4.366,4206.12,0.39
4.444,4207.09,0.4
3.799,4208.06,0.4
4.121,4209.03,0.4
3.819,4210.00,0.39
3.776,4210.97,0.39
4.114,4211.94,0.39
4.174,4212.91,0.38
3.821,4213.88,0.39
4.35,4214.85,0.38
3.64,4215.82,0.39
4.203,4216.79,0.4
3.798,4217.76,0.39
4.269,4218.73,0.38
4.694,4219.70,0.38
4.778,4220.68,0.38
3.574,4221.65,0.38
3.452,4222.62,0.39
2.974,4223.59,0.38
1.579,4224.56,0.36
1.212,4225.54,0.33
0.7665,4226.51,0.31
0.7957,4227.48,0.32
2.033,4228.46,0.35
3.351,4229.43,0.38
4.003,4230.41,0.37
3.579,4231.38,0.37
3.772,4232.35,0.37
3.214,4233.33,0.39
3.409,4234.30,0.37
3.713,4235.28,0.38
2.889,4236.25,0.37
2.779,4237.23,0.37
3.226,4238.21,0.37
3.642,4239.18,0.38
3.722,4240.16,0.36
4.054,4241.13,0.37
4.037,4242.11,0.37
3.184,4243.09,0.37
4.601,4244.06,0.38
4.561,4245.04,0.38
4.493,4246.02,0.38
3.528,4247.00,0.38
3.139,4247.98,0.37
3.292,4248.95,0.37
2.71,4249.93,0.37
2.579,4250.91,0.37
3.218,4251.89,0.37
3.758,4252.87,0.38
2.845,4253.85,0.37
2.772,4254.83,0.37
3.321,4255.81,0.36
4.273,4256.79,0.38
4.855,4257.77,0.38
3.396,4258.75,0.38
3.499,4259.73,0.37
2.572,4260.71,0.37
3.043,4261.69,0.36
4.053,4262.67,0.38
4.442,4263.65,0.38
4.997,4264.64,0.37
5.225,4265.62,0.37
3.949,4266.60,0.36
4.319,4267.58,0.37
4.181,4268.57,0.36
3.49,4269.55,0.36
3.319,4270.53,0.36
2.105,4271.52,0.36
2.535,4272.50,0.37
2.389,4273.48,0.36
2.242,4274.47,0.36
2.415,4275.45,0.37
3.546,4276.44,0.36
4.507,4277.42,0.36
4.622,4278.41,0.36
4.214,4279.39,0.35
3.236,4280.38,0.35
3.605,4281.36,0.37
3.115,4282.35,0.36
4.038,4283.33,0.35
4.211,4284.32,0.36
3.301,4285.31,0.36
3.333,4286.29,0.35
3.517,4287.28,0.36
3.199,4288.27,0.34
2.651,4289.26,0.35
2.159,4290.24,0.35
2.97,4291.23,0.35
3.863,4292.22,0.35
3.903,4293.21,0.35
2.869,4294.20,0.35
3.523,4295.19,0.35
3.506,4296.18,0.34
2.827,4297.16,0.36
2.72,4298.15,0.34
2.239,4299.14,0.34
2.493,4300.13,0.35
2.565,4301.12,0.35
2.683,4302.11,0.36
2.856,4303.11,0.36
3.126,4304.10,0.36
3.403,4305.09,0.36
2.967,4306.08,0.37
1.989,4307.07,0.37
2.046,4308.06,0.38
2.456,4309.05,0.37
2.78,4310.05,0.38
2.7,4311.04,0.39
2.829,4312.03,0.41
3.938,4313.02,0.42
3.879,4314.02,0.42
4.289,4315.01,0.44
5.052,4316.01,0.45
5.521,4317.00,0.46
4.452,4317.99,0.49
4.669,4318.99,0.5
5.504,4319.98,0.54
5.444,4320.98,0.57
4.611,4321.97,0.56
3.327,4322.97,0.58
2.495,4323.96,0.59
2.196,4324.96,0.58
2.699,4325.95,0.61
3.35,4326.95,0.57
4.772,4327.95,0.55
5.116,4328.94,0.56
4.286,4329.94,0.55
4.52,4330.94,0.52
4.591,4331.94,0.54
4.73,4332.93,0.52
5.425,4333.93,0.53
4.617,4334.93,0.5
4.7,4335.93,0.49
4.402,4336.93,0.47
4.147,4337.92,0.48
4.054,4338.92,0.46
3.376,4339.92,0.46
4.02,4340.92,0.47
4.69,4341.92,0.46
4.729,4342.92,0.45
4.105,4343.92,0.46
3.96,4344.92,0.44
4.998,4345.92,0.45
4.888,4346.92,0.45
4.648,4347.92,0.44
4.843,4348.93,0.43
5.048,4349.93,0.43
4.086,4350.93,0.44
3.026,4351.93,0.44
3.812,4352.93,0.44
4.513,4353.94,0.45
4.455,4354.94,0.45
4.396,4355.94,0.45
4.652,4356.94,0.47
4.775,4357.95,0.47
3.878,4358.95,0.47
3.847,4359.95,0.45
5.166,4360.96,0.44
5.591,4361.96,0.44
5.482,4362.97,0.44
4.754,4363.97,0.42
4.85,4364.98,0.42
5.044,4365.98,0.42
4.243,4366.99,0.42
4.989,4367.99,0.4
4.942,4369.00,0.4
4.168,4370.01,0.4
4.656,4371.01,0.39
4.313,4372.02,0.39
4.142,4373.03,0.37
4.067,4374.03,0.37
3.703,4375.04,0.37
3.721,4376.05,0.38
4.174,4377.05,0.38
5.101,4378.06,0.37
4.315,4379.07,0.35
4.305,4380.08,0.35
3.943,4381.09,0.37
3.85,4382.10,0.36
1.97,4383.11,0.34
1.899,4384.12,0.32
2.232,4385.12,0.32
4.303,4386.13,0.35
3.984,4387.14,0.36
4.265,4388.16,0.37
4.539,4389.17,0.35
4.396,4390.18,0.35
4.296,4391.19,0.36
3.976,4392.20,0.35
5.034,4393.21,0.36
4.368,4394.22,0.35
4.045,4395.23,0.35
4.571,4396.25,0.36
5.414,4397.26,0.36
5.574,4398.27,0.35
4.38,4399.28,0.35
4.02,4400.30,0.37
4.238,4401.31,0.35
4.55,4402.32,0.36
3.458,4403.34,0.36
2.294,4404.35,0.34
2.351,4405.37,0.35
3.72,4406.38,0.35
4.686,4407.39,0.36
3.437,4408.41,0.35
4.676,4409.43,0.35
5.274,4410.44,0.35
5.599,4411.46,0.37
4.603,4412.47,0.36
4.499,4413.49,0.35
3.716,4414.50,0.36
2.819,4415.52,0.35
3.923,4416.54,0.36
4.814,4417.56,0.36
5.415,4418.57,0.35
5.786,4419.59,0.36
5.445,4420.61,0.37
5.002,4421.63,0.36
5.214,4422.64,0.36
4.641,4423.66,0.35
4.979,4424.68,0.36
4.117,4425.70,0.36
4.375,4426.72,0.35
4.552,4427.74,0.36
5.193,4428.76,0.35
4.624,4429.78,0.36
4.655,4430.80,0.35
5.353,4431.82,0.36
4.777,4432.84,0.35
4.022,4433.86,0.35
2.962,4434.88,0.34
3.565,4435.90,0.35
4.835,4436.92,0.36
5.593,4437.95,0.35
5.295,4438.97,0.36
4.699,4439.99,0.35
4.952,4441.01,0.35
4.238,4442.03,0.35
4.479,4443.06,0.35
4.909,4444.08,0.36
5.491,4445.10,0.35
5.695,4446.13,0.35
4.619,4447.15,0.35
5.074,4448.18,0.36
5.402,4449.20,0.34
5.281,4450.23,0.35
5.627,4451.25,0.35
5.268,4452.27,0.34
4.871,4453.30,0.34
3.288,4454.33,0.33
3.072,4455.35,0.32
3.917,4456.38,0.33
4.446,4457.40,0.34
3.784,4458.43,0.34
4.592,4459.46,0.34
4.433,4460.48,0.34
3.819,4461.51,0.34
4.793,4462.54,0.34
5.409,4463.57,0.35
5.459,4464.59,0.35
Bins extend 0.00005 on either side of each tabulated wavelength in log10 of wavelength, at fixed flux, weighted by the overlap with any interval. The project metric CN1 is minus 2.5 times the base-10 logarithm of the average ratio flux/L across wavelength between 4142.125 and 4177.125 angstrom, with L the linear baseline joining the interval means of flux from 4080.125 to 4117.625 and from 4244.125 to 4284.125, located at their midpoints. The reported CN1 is 0.09 mag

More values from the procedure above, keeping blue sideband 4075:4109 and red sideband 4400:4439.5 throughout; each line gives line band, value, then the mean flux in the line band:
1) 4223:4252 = 0.32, 3.14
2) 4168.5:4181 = 0.16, 3.59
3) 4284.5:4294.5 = 0.31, 3.21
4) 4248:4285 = 0.20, 3.53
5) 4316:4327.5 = 0.06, 4.07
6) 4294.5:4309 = 0.48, 2.77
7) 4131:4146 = 0.23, 3.31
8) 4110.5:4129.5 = 0.05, 3.88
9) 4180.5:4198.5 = 0.10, 3.8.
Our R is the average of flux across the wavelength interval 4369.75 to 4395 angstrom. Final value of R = 3.99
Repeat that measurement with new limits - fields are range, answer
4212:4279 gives 3.47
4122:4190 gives 3.65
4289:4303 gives 2.93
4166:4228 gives 3.59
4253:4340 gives 3.61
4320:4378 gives 4.37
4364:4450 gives 4.42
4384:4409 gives 4.04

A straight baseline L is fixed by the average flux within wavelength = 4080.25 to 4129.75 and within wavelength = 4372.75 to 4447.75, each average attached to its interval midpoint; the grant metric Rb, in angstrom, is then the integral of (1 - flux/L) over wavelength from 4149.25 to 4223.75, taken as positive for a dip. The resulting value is 6.21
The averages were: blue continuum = 4.02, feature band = 3.77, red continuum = 4.36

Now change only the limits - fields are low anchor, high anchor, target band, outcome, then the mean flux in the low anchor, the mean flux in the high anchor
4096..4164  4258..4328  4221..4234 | 3.19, 3.7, 3.45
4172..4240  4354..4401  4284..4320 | 6.21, 3.53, 4.32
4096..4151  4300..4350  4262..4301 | 4.63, 3.66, 3.94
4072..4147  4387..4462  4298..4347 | 5.29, 3.81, 4.51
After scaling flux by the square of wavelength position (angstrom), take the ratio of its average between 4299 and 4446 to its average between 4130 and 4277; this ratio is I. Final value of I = 1.3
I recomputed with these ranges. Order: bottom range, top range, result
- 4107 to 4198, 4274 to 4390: 1.15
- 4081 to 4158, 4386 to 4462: 1.36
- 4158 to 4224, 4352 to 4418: 1.22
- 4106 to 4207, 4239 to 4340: 1.04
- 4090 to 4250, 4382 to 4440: 1.32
